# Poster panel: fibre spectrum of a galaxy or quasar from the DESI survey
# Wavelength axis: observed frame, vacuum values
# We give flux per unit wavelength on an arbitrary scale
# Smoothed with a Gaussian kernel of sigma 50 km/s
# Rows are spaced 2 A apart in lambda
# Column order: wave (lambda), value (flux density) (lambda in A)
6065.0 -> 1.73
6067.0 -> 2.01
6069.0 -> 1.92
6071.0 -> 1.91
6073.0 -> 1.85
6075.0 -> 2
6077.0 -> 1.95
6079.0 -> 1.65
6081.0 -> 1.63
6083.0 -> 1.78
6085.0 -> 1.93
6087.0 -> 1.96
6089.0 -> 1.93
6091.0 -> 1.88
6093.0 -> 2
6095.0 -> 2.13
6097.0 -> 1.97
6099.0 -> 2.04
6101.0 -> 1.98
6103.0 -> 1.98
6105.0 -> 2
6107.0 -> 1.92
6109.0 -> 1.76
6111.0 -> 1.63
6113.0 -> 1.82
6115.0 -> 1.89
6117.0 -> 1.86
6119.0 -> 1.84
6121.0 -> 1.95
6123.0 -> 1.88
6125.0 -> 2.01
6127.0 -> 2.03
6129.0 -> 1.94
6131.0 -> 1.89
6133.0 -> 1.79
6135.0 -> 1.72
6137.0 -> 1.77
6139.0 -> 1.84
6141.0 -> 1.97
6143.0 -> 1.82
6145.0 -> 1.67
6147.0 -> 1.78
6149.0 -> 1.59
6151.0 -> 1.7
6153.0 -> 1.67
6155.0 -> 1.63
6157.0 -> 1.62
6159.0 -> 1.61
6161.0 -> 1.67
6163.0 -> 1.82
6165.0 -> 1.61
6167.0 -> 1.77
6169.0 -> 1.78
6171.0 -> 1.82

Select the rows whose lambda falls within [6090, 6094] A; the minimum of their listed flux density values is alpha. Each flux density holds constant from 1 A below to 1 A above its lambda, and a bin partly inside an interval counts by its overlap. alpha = 1.88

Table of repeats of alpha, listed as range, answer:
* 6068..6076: 1.85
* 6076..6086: 1.63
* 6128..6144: 1.72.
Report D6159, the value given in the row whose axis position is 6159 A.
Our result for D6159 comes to 1.61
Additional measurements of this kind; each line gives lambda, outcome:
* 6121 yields 1.95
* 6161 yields 1.67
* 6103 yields 1.98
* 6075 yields 2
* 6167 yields 1.77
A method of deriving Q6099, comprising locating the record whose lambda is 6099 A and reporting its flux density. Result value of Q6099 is 2.04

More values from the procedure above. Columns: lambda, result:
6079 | 1.65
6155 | 1.63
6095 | 2.13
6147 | 1.78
